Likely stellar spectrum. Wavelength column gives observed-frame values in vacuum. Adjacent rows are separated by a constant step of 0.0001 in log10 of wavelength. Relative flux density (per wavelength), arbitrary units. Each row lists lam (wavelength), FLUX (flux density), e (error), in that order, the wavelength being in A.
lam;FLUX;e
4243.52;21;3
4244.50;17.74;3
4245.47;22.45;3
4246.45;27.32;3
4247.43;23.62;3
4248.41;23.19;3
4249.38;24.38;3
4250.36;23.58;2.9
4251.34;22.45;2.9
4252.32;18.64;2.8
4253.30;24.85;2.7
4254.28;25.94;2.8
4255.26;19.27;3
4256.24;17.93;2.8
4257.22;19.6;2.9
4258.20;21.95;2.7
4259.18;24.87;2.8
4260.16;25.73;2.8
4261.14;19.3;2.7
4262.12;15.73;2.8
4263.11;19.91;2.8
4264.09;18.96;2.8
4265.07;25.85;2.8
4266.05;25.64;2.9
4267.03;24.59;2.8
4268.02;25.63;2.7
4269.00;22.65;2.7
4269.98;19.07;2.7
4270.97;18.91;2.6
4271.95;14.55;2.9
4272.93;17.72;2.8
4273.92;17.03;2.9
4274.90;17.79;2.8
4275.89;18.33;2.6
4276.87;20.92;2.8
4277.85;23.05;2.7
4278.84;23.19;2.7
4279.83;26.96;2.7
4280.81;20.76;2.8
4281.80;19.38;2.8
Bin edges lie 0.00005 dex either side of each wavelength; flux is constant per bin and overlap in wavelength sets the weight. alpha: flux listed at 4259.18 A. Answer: 24.87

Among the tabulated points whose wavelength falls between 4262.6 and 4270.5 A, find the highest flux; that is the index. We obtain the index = 25.85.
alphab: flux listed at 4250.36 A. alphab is 23.58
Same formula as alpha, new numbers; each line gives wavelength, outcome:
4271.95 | 14.55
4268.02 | 25.63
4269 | 22.65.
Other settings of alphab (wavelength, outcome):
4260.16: 25.73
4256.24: 17.93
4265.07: 25.85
